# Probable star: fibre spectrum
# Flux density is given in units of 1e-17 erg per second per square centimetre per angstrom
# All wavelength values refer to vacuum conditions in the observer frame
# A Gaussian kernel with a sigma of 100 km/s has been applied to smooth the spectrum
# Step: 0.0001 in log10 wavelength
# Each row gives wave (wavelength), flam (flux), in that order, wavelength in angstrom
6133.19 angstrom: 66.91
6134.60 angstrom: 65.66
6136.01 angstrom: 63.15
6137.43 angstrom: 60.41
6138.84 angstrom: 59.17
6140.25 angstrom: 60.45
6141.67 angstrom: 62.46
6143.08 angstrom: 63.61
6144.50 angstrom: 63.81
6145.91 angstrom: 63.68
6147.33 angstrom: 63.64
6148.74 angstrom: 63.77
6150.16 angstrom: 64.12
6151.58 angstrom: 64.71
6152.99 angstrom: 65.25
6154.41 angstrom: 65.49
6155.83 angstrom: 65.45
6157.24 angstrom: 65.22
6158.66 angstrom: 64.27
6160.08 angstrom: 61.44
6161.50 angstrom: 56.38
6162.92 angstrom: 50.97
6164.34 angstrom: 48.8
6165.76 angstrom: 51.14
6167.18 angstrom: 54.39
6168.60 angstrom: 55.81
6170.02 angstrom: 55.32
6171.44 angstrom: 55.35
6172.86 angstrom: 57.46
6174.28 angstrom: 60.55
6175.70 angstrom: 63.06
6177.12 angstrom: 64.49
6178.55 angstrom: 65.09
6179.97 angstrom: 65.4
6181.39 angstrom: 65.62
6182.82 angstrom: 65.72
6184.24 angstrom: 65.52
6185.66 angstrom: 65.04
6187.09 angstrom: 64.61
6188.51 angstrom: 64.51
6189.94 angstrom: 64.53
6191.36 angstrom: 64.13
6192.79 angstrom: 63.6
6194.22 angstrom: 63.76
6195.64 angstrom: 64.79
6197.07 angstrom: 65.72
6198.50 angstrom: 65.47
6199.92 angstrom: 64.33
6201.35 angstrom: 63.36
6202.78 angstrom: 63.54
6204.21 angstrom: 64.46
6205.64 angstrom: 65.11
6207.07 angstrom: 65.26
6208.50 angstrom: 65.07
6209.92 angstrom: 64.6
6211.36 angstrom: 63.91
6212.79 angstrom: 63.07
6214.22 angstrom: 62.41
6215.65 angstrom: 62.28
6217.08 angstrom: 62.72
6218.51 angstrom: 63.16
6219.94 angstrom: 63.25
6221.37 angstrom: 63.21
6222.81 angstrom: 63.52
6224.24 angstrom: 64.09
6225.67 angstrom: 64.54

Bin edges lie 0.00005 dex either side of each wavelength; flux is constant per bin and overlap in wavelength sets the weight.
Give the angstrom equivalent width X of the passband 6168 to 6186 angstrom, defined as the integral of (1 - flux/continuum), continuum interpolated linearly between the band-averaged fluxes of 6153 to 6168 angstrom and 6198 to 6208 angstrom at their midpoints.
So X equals -0.3 angstrom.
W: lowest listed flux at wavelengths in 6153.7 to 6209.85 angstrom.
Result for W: 48.8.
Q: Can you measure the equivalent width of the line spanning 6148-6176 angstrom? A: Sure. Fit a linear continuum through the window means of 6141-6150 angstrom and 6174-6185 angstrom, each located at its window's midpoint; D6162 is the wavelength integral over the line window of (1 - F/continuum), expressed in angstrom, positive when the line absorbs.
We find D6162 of 2.0 angstrom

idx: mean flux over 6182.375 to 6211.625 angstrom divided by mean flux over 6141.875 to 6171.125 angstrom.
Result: 1.1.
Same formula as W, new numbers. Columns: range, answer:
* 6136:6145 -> 59.17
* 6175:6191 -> 63.06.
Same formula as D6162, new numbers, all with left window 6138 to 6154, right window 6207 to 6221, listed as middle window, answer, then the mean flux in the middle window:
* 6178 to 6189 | -0.3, 65.2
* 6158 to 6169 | 1.4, 55.3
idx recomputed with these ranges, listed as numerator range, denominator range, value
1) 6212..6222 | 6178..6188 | 0.96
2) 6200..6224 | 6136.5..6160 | 1.00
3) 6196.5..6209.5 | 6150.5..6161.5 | 1.01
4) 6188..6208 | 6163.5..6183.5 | 1.09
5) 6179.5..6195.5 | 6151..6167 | 1.08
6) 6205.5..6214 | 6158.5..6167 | 1.17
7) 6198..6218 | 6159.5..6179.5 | 1.12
